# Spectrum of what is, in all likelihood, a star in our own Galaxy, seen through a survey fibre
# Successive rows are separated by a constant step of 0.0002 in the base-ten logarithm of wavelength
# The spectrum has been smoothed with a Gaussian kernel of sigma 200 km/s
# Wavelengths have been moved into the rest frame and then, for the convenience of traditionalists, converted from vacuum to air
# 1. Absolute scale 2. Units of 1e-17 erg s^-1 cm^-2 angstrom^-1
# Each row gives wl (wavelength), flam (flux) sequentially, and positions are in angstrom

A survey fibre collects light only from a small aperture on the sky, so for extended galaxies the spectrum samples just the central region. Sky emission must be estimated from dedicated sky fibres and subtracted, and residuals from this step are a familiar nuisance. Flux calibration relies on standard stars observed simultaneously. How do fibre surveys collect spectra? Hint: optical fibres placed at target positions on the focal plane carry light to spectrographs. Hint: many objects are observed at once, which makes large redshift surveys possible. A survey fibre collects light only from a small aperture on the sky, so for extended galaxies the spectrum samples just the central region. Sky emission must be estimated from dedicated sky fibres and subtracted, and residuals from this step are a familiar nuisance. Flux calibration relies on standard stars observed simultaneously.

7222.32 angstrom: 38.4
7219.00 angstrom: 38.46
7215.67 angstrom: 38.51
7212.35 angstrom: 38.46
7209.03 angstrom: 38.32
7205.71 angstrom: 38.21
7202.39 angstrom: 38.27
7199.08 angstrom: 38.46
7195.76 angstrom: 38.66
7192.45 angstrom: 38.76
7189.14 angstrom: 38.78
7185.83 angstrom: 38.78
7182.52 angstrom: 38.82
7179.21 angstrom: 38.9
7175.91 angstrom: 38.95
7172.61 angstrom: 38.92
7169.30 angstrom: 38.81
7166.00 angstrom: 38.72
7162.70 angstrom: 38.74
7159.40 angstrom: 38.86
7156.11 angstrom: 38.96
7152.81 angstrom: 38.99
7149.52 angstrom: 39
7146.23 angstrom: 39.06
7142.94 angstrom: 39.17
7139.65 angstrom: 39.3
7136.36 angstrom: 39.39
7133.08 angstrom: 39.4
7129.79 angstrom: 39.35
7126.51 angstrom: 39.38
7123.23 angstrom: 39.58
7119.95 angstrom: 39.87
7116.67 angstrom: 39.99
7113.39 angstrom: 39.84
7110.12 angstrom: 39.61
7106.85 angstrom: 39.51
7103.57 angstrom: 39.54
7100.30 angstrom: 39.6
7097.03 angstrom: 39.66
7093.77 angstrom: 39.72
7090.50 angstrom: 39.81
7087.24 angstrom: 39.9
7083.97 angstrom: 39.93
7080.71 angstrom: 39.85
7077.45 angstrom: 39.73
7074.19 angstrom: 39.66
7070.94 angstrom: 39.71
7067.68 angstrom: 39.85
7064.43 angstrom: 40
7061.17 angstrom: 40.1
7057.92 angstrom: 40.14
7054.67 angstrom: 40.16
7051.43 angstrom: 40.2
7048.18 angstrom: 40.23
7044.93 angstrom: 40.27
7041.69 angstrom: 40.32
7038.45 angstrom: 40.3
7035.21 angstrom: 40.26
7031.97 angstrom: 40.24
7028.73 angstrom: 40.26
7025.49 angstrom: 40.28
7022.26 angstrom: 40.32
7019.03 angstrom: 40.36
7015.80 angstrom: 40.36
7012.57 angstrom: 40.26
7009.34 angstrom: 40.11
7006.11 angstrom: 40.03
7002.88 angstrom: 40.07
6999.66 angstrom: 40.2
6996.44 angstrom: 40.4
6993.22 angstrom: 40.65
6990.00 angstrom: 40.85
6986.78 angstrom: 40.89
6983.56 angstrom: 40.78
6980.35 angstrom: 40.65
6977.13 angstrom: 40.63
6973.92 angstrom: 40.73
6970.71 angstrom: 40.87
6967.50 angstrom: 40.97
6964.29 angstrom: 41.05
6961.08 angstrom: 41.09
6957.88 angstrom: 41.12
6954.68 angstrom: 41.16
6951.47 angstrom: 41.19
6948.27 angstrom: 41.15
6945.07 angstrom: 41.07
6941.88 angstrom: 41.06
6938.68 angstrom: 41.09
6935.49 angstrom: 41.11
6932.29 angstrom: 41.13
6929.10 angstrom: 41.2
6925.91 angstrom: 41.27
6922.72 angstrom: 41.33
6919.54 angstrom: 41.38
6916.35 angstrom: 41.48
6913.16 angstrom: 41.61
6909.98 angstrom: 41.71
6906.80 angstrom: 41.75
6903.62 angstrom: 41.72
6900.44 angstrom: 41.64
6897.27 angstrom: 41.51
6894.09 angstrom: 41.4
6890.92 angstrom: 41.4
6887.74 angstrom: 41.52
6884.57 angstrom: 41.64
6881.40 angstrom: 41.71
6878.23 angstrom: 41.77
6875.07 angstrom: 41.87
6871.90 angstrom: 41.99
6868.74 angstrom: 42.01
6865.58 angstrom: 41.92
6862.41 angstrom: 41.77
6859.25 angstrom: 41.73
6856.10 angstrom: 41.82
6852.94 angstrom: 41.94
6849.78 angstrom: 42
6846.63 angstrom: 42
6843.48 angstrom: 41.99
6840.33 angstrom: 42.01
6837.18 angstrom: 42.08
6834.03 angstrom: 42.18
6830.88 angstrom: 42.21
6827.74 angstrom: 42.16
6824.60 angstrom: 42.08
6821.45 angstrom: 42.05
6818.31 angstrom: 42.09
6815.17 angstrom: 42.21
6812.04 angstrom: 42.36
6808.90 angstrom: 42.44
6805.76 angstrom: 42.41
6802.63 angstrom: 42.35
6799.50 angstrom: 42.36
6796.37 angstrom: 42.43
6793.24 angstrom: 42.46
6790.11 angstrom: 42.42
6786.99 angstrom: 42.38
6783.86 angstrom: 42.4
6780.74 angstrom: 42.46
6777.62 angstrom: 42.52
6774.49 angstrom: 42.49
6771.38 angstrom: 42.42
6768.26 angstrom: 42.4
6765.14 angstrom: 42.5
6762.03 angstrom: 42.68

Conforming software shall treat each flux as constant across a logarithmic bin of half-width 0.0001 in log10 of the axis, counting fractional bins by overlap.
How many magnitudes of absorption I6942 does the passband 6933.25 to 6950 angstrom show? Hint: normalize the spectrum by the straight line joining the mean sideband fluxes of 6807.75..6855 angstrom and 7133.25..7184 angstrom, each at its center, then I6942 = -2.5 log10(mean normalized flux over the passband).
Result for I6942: 0.00 mag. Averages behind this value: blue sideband 42.1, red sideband 39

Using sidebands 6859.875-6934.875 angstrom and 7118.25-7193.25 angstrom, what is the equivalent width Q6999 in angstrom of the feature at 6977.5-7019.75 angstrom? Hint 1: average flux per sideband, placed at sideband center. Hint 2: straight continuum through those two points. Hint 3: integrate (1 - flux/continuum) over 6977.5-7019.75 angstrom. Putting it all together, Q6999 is 0.2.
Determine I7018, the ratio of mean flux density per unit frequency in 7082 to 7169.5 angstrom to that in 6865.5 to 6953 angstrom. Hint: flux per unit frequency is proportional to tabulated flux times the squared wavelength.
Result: 1.0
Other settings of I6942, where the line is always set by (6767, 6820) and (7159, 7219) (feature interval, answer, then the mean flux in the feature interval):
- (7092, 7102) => -0.004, 39.7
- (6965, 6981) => -0.002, 40.8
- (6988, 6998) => -0.004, 40.6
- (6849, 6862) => -0.001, 41.9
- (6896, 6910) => -0.009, 41.7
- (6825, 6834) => -0.004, 42.2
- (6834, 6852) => -0.003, 42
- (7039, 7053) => -0.007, 40.3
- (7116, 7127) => -0.012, 39.7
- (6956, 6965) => -0.008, 41.1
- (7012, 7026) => -0.003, 40.4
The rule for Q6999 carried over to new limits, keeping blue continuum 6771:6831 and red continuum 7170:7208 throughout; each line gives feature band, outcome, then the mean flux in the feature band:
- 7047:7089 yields -0.14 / 40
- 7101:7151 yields -0.25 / 39.5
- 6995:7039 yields 0.06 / 40.2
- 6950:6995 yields -0.20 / 40.9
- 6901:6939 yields -0.18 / 41.4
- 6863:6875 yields -0.07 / 41.9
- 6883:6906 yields -0.05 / 41.6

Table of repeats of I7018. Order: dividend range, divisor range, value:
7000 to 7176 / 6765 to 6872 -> 1.02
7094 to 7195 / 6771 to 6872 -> 1.02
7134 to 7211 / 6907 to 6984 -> 1.01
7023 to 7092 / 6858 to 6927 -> 1.01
